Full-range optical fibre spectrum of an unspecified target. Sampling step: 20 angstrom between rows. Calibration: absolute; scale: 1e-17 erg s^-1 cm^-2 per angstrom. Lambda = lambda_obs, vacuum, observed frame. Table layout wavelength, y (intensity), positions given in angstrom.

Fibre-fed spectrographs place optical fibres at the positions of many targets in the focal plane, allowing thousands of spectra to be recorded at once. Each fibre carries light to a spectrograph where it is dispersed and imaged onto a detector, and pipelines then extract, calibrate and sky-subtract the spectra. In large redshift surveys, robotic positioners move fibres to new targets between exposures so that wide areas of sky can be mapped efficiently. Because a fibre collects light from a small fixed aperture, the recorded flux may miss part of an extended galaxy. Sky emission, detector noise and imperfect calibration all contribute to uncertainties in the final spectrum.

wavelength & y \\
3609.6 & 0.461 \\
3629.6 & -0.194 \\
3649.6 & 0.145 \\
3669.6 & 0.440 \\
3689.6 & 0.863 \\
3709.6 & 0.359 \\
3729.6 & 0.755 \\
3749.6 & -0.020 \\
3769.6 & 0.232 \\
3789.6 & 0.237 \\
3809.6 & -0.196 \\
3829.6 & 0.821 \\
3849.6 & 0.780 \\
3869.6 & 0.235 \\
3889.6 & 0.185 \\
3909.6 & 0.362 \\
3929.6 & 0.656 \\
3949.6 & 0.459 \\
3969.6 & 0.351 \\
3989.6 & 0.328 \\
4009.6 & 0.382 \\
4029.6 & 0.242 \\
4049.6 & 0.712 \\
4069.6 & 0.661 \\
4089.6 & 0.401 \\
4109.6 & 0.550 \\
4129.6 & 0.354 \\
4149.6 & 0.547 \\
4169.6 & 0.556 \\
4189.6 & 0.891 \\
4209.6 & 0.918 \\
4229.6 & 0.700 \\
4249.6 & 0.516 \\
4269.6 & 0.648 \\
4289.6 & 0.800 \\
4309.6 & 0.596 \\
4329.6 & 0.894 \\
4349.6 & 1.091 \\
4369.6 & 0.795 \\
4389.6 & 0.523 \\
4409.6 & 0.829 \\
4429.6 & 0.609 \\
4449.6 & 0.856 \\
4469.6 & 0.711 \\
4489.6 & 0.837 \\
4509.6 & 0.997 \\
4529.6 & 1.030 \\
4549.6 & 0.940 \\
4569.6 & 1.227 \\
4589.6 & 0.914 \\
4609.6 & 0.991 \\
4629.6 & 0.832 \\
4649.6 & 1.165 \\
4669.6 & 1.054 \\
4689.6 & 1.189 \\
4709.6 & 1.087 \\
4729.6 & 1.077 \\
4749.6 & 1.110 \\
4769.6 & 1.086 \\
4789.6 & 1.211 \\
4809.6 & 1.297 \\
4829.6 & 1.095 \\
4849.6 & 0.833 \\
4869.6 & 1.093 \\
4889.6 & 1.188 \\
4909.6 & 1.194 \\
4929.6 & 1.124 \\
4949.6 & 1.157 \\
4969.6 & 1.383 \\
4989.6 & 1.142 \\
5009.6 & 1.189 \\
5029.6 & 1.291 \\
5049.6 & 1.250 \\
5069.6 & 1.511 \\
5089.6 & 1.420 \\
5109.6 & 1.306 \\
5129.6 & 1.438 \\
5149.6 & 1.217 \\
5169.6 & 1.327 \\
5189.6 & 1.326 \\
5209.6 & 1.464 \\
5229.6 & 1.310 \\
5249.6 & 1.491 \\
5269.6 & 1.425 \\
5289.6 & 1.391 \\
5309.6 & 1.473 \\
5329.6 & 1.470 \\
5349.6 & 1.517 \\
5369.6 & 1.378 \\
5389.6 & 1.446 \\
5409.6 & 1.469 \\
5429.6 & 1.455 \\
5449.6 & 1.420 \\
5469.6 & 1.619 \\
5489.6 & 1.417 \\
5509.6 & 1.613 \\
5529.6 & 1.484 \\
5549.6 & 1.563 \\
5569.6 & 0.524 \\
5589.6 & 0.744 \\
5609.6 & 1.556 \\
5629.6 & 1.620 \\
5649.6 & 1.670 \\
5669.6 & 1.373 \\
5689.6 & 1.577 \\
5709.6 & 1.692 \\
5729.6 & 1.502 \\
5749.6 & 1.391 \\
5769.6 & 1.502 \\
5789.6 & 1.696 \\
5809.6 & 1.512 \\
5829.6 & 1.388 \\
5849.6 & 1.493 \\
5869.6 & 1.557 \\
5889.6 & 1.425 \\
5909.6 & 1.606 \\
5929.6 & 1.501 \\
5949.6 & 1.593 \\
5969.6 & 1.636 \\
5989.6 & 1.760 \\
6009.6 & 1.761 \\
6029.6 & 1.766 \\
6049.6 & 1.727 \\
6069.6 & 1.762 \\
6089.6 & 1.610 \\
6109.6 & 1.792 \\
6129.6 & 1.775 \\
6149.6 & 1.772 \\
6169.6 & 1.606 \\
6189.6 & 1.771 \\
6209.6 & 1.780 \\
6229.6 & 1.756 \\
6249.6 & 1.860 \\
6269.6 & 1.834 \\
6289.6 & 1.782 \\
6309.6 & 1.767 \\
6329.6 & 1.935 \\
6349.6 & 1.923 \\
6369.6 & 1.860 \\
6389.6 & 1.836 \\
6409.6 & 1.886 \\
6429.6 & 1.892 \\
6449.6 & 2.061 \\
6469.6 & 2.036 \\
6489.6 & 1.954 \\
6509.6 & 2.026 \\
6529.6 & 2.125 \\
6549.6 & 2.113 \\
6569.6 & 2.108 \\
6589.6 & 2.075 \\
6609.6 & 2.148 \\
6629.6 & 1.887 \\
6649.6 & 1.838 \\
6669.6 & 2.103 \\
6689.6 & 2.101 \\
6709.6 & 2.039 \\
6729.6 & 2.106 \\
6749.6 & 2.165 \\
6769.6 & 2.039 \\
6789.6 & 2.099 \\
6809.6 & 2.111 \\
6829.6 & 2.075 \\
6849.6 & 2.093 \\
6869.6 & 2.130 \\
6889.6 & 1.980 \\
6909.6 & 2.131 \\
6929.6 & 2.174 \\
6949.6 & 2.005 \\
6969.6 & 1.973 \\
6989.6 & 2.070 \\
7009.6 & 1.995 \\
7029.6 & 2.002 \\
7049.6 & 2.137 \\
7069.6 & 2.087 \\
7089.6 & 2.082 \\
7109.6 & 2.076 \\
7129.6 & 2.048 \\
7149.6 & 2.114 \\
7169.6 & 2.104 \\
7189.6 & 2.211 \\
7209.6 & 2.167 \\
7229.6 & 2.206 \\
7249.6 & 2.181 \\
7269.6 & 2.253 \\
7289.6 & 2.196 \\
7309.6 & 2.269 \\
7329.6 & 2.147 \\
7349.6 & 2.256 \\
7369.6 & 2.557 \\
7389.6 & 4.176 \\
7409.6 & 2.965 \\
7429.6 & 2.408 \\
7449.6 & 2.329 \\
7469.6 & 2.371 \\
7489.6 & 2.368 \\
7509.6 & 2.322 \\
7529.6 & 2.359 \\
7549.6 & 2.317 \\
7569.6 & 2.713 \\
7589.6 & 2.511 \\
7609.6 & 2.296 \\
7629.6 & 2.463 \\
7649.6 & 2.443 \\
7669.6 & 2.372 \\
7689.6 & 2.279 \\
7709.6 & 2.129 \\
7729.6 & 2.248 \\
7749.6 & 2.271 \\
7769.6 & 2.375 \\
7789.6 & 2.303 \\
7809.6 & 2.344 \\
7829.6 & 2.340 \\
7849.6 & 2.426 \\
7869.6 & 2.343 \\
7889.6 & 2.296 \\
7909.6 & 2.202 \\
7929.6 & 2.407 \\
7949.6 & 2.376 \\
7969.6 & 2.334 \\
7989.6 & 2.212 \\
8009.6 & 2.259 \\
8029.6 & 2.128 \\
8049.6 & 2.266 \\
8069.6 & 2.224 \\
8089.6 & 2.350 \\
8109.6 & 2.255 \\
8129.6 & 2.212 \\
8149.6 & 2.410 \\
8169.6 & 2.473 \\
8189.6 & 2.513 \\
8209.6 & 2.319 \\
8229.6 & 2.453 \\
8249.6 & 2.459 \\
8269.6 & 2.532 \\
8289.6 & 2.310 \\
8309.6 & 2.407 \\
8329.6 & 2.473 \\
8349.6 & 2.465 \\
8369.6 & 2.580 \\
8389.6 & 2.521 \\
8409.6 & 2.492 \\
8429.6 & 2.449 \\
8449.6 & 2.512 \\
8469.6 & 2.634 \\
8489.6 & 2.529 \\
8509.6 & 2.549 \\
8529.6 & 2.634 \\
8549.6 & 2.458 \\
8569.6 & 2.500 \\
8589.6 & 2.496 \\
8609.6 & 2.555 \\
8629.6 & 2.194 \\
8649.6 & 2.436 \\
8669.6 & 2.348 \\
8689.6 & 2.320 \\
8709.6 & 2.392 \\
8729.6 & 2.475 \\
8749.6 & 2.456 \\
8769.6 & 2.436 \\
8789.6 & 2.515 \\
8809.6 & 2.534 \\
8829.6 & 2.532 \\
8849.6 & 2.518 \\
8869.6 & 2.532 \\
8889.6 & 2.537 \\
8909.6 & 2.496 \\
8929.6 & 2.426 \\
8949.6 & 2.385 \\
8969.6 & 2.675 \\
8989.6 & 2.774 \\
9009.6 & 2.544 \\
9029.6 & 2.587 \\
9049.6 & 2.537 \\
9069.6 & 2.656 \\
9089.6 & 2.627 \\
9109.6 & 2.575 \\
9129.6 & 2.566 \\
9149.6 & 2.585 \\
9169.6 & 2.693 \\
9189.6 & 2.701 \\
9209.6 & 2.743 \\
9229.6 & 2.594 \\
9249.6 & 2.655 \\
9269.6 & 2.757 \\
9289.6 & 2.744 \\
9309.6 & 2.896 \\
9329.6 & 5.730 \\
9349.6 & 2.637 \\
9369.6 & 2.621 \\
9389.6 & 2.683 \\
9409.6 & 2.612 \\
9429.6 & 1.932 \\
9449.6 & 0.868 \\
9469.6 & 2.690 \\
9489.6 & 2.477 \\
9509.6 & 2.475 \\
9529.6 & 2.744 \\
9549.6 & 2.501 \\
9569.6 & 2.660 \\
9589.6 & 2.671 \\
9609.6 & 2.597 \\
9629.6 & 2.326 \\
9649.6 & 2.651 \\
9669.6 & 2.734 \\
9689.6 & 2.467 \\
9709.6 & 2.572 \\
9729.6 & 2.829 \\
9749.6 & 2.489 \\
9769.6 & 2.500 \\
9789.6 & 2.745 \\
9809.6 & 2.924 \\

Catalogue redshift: 0.126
